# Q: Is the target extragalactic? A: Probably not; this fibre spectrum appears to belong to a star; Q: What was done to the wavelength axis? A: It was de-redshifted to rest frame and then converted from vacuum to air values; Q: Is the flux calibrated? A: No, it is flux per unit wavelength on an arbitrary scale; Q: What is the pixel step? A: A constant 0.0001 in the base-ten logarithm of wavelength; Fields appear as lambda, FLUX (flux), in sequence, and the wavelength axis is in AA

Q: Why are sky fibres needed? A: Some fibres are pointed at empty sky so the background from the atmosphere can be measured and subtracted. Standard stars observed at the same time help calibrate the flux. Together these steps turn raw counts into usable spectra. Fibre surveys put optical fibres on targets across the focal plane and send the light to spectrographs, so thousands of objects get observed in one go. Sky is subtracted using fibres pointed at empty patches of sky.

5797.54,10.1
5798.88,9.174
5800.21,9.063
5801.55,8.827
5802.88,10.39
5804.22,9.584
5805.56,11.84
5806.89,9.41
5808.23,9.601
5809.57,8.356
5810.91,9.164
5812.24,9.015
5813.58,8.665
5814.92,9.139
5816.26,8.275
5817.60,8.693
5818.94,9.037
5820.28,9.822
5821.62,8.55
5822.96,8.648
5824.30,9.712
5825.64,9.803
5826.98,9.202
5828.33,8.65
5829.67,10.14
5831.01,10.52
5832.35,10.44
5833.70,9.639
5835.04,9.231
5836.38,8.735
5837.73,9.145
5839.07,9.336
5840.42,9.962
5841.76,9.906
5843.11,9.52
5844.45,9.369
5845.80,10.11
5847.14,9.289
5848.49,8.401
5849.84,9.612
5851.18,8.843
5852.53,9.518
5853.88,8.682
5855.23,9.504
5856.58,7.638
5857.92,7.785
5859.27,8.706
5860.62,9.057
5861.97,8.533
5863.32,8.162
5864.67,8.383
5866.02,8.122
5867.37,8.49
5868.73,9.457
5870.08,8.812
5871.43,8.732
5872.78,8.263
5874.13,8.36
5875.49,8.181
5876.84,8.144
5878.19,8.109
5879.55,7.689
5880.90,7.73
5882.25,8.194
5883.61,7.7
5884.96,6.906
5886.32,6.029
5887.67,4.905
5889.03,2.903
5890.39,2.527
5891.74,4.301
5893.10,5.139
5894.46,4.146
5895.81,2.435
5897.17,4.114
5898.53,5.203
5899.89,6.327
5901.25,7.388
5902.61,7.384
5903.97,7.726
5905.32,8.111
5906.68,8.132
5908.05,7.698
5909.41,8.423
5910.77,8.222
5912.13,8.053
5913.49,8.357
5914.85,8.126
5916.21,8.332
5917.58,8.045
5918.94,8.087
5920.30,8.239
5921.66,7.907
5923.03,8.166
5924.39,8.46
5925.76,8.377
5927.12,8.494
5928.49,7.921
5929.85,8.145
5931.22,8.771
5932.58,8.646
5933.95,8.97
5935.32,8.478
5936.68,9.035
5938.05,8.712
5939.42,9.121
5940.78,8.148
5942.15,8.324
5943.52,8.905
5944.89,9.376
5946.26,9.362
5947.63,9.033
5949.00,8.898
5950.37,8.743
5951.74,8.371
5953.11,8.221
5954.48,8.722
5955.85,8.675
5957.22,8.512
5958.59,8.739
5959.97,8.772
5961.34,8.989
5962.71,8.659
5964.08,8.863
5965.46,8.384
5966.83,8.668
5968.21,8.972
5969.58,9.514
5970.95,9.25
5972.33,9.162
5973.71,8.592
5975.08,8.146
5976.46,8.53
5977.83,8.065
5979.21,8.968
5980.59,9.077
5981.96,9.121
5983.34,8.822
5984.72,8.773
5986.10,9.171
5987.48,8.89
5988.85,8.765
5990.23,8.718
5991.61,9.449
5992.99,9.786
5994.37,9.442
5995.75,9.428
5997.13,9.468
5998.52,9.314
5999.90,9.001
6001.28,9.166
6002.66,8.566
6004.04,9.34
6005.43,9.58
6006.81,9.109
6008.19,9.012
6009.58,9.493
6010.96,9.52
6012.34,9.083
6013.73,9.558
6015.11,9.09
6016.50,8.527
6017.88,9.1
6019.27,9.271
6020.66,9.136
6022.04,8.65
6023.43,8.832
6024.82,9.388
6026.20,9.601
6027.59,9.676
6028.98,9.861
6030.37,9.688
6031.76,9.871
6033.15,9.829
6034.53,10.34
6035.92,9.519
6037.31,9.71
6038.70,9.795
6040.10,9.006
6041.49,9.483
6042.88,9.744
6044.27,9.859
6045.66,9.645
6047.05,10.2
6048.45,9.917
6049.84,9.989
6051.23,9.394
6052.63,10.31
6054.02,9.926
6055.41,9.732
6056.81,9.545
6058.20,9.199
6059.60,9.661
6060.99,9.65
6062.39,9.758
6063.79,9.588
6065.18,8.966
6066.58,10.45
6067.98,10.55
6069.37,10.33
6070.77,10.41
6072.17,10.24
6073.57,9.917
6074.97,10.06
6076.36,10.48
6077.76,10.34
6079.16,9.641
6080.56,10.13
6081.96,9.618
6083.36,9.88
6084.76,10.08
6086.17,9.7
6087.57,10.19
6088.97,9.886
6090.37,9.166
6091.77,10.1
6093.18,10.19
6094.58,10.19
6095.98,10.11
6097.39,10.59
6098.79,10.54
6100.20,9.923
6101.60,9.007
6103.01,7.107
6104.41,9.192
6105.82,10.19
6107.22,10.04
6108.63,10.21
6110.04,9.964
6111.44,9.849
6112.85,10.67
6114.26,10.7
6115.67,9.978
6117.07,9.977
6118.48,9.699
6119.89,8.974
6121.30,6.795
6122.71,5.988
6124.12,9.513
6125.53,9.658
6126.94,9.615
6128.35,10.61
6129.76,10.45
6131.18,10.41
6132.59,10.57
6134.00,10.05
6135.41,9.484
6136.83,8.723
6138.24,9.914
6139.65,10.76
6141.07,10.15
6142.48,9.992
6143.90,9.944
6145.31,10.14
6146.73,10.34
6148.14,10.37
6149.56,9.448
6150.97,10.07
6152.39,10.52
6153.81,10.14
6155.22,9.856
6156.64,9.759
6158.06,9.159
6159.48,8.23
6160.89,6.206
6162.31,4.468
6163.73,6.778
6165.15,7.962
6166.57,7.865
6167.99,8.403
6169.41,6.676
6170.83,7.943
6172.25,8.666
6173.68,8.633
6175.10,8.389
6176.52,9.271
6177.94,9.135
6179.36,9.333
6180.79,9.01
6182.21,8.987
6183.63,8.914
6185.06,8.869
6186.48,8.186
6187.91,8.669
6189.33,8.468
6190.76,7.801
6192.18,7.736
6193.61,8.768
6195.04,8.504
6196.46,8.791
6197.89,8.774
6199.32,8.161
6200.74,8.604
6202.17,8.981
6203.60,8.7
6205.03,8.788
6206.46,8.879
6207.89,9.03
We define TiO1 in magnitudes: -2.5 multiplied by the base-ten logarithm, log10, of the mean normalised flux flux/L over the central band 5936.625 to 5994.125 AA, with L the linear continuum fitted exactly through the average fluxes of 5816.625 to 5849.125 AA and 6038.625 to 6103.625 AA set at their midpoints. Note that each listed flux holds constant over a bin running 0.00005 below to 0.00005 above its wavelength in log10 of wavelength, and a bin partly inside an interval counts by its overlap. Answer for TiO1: 0.09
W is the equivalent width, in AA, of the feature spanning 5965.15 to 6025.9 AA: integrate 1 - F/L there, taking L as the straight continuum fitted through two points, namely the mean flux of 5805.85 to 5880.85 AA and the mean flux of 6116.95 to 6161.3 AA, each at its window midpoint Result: 1.5 AA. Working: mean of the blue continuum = 8.99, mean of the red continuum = 9.56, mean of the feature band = 9.05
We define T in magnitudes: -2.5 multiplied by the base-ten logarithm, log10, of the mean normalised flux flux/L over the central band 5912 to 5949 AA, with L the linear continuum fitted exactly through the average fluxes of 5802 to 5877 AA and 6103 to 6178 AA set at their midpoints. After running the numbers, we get 0.08 mag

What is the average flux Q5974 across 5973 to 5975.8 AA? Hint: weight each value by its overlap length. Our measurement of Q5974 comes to 8.37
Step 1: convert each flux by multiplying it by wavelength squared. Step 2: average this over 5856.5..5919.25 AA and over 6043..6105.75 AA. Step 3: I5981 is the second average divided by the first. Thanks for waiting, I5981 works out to 1.45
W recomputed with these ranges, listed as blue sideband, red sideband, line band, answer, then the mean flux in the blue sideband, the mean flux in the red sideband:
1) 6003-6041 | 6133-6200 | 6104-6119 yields -1.7 AA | 9.38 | 8.87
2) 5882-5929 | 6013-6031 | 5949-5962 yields -1.3 AA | 6.86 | 9.26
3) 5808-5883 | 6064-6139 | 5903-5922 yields 2.2 AA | 8.94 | 9.79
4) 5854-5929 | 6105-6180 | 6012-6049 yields -4.6 AA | 7.43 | 9.26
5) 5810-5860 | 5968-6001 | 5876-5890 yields 3.7 AA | 9.2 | 9.02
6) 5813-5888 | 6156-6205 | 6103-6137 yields -4.8 AA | 8.77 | 8.32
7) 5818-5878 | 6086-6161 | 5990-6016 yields 0.4 AA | 9.04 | 9.71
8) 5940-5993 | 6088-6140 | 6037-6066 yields -1.1 AA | 8.81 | 9.69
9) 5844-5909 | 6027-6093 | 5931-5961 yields -1.4 AA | 7.47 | 9.85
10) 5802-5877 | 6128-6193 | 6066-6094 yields -3.2 AA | 9.12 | 9.02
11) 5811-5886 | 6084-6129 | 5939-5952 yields 0.5 AA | 8.87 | 9.64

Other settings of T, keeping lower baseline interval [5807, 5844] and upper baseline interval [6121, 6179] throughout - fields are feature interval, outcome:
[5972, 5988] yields 0.05 mag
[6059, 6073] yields -0.10 mag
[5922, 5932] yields 0.11 mag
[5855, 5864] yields 0.10 mag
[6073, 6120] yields -0.09 mag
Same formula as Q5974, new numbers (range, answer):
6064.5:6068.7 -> 10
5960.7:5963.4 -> 8.84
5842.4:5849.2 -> 9.34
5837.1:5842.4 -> 9.6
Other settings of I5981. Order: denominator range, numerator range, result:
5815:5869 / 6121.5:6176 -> 1.10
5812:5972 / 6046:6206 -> 1.22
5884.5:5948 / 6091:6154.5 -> 1.42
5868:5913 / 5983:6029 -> 1.40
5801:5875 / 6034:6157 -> 1.17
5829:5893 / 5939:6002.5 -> 1.11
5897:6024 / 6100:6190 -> 1.13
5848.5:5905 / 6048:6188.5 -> 1.41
